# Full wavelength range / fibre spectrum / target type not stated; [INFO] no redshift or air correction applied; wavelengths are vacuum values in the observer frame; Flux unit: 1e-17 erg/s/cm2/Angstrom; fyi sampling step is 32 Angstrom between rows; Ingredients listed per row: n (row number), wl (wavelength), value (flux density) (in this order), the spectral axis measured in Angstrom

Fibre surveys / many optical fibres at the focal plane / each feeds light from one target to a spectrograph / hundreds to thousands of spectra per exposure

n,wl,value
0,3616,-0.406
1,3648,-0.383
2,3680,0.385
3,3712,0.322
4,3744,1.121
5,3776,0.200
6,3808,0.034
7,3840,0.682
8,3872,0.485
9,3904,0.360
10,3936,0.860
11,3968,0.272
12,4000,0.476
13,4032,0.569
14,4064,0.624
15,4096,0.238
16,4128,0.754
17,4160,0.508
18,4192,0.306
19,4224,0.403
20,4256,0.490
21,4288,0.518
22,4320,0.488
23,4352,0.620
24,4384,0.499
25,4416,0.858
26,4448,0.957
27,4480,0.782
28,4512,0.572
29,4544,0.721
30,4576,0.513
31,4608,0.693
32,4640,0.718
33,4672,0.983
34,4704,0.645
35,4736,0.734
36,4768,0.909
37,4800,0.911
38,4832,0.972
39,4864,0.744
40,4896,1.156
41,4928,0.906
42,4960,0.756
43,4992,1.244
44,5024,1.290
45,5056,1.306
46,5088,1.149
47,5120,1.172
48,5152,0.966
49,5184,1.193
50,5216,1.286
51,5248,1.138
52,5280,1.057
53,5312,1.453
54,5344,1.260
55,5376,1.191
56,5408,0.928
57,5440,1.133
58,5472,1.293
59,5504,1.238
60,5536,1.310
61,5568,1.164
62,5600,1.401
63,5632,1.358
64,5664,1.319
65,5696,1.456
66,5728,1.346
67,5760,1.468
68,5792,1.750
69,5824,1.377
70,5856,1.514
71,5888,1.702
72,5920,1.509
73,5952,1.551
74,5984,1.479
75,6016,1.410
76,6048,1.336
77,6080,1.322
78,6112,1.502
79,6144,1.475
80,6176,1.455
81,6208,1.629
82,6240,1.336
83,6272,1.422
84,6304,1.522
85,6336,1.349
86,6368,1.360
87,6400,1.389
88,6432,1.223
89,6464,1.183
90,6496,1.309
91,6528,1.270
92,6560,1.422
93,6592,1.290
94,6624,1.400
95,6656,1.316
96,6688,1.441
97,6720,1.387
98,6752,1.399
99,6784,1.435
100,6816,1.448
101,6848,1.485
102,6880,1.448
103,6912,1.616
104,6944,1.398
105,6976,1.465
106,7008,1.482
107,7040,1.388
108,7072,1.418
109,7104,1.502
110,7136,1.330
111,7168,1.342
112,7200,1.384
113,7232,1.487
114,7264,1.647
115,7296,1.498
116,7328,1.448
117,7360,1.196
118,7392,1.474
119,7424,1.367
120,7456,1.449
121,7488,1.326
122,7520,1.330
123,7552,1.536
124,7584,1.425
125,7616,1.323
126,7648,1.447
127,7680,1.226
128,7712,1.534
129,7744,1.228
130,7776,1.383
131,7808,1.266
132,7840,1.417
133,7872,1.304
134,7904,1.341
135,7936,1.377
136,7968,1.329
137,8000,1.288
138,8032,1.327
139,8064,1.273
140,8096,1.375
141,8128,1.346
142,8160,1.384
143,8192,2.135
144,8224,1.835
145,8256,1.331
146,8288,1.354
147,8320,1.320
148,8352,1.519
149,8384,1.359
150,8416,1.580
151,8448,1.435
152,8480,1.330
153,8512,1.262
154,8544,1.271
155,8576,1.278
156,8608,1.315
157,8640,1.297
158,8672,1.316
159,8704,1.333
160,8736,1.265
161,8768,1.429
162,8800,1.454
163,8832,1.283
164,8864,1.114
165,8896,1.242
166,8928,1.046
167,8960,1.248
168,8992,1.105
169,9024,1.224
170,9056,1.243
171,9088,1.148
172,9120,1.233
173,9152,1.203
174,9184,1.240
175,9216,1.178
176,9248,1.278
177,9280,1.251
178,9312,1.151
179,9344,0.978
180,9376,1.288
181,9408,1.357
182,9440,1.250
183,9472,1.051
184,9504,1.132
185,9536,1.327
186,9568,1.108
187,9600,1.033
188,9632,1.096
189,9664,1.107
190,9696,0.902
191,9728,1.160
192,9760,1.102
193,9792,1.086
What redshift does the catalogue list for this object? 0.249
